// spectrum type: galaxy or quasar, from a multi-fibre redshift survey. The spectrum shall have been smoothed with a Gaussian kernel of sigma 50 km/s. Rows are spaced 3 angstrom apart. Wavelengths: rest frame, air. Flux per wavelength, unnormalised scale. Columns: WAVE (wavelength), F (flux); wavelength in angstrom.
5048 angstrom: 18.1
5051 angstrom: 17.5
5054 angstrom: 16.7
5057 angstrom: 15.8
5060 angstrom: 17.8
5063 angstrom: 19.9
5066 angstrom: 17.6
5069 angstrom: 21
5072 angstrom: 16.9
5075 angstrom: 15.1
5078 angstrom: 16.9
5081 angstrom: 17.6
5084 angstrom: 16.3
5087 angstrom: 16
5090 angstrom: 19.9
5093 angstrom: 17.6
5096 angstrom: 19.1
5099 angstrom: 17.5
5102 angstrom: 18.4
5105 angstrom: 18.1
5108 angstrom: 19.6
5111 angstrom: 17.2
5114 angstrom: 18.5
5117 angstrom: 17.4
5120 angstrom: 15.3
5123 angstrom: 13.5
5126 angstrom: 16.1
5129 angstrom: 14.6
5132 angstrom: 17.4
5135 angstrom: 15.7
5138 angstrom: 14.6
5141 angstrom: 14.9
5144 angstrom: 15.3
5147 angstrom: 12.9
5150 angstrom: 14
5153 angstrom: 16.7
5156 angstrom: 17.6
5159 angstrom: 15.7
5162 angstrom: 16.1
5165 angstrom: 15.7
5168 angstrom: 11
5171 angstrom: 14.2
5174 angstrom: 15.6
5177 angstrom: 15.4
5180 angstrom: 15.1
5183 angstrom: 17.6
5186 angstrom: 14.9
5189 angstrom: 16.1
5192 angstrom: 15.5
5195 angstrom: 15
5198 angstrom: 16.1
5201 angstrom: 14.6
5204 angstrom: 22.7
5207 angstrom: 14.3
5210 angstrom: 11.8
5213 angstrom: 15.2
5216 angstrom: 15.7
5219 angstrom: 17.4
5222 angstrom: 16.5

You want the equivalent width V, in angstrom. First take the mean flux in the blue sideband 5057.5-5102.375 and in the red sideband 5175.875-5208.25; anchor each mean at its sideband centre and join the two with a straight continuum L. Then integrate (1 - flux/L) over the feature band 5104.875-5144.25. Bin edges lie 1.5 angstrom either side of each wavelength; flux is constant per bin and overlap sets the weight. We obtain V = 2.00 angstrom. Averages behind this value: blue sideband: 17.8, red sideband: 16.1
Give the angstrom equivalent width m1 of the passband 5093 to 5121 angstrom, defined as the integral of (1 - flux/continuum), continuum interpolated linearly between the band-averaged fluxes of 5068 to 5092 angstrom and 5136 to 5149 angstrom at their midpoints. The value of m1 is -3.1 angstrom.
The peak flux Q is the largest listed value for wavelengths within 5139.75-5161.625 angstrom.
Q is 17.6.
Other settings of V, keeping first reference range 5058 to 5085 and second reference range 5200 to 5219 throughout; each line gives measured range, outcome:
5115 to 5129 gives 1.19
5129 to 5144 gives 1.17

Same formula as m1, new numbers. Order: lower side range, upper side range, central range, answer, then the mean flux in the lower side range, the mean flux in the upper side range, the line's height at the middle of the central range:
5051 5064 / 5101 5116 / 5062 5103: 0.2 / 17.5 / 18.3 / 17.9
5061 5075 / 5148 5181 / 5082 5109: -0.8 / 18.4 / 15.2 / 17.5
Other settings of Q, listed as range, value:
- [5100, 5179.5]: 19.6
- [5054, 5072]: 21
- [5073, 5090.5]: 19.9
